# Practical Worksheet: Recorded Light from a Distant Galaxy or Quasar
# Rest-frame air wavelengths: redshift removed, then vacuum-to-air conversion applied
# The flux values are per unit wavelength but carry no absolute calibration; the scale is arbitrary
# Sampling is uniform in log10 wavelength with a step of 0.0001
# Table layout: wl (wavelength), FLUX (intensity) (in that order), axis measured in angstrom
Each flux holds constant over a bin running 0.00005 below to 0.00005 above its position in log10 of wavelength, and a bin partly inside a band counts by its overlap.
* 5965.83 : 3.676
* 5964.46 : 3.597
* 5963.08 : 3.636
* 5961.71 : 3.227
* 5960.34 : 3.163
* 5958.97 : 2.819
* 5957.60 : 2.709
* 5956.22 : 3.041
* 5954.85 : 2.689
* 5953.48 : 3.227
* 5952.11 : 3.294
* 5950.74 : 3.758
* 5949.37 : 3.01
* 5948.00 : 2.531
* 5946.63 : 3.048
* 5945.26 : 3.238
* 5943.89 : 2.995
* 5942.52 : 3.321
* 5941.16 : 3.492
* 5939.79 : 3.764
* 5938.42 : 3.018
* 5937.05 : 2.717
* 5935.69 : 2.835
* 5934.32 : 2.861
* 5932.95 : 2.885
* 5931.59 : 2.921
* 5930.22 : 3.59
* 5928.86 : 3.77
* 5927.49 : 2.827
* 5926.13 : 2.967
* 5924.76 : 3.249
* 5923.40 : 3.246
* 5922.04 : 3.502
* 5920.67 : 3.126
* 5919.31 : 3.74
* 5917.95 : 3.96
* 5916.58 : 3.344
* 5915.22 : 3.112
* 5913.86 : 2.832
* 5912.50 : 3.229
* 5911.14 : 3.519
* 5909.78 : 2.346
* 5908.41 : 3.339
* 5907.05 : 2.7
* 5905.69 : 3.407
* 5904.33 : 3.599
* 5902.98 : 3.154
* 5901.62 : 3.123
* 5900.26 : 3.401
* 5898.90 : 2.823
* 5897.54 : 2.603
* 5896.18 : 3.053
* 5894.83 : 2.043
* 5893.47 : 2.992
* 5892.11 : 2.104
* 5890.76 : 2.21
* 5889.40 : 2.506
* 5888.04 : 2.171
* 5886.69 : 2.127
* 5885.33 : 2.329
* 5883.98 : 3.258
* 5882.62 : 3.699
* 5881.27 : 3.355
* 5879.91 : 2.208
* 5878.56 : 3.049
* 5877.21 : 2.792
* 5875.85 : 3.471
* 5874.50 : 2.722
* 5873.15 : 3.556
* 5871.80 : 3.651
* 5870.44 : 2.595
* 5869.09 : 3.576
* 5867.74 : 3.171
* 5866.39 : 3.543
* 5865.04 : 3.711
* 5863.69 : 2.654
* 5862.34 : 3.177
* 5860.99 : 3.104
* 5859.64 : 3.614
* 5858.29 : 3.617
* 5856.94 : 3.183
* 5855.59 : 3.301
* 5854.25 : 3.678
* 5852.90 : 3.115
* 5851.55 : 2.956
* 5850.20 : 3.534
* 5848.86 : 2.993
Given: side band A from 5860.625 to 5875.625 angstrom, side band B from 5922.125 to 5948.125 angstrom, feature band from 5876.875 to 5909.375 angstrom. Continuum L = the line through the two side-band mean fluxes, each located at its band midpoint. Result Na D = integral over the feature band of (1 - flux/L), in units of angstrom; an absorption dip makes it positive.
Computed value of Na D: 3.7 angstrom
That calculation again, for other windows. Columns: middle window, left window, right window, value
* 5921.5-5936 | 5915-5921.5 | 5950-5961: 0.9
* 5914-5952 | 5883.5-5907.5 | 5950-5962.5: -3.1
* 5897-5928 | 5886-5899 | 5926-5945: -4.7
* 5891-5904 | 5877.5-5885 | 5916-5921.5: 1.8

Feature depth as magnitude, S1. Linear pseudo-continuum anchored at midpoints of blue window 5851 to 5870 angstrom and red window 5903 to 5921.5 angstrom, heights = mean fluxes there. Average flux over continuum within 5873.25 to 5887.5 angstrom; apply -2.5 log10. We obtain 0.13 mag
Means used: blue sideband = 3.31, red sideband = 3.25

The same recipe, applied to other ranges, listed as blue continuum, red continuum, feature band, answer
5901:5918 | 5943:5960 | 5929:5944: -0.02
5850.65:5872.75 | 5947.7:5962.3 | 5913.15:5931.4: -0.06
